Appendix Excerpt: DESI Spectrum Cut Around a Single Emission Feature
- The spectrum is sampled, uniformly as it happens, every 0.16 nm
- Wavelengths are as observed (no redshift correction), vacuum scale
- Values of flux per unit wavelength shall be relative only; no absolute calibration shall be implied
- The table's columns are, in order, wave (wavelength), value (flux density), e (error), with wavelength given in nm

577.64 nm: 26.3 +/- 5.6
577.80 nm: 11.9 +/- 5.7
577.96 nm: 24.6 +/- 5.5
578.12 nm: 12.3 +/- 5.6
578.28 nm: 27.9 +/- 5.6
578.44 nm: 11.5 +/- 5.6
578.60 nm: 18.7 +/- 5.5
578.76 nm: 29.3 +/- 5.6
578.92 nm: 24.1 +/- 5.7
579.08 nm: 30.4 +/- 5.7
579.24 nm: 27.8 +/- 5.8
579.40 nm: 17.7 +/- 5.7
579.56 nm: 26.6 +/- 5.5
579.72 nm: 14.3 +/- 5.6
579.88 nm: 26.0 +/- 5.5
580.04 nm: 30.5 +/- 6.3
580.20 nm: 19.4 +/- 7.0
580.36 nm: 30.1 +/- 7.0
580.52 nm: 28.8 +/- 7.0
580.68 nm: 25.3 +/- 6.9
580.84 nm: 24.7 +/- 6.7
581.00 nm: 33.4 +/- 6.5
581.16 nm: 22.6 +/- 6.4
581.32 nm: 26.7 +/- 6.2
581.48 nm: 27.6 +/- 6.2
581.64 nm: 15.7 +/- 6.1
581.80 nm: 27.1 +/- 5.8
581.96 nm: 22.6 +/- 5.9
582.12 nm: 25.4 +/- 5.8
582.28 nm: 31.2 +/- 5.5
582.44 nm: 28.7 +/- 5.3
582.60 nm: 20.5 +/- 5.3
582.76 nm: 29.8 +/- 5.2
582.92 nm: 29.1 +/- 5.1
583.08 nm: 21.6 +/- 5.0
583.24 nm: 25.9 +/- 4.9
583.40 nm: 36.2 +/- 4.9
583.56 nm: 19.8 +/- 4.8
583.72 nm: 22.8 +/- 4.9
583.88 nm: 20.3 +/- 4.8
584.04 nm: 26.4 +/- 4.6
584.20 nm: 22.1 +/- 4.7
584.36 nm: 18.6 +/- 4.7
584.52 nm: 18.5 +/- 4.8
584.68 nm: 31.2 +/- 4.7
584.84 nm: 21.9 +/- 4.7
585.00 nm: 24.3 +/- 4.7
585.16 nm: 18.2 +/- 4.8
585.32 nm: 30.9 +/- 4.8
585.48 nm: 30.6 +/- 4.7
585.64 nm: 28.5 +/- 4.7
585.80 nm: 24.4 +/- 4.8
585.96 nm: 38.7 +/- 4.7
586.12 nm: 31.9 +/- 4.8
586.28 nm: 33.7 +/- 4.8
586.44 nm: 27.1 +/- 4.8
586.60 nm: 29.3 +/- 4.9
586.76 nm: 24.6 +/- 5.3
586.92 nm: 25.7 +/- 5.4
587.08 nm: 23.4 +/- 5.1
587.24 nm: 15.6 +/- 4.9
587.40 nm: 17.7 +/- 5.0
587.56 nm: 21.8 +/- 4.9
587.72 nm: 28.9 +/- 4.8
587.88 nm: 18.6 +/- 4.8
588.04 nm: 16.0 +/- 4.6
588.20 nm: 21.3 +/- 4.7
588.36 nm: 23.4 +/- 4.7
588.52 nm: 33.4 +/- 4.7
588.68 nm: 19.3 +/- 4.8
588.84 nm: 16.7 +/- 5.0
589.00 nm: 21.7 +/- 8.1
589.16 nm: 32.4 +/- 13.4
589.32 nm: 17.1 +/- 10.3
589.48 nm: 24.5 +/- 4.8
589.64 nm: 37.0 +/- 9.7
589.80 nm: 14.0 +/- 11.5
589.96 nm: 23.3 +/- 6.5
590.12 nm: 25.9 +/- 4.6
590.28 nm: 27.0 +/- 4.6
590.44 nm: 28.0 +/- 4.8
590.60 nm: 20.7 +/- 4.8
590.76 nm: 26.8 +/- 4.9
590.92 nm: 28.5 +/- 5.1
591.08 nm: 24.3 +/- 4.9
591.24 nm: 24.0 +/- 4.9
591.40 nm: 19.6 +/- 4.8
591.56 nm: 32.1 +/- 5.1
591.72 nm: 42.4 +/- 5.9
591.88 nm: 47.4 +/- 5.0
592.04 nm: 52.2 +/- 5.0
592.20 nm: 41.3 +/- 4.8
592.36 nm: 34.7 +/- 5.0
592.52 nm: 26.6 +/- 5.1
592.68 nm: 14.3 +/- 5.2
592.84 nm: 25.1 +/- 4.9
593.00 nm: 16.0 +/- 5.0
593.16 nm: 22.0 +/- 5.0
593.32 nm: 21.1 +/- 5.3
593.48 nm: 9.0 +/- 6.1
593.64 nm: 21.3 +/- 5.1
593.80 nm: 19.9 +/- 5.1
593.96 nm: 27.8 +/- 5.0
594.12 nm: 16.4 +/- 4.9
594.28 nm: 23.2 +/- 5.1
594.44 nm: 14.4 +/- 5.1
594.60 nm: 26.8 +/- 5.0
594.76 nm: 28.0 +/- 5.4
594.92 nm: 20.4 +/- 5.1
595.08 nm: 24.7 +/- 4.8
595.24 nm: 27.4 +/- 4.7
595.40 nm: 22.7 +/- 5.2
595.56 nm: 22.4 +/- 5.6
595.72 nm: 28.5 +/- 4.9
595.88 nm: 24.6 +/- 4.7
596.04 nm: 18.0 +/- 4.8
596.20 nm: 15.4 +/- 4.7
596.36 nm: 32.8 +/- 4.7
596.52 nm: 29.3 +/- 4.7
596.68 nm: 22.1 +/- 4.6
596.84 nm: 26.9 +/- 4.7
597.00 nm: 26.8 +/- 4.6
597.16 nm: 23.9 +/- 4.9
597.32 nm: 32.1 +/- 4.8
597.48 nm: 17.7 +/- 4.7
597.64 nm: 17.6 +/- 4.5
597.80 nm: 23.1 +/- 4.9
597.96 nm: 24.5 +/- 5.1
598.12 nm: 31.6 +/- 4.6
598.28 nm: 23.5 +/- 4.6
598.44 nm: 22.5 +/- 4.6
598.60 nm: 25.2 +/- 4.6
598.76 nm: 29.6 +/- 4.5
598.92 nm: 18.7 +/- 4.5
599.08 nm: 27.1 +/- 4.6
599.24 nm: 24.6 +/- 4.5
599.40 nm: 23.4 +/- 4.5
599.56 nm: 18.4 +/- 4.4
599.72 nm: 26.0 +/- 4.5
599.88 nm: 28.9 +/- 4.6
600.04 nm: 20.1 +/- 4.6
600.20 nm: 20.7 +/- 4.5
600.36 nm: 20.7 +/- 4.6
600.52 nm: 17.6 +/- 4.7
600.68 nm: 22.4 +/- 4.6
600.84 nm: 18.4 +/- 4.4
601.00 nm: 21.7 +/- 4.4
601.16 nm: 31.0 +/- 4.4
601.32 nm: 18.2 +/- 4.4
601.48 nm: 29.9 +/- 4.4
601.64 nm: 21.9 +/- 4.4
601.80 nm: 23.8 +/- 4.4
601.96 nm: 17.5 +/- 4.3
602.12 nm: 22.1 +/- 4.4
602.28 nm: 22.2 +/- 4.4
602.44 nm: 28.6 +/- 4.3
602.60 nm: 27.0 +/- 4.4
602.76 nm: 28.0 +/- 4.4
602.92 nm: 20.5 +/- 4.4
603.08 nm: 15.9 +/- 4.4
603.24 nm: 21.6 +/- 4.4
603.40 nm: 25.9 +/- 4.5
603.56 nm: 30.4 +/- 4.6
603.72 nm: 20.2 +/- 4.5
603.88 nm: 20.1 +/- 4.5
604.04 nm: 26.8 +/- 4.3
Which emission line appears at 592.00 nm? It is [O III] 5007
